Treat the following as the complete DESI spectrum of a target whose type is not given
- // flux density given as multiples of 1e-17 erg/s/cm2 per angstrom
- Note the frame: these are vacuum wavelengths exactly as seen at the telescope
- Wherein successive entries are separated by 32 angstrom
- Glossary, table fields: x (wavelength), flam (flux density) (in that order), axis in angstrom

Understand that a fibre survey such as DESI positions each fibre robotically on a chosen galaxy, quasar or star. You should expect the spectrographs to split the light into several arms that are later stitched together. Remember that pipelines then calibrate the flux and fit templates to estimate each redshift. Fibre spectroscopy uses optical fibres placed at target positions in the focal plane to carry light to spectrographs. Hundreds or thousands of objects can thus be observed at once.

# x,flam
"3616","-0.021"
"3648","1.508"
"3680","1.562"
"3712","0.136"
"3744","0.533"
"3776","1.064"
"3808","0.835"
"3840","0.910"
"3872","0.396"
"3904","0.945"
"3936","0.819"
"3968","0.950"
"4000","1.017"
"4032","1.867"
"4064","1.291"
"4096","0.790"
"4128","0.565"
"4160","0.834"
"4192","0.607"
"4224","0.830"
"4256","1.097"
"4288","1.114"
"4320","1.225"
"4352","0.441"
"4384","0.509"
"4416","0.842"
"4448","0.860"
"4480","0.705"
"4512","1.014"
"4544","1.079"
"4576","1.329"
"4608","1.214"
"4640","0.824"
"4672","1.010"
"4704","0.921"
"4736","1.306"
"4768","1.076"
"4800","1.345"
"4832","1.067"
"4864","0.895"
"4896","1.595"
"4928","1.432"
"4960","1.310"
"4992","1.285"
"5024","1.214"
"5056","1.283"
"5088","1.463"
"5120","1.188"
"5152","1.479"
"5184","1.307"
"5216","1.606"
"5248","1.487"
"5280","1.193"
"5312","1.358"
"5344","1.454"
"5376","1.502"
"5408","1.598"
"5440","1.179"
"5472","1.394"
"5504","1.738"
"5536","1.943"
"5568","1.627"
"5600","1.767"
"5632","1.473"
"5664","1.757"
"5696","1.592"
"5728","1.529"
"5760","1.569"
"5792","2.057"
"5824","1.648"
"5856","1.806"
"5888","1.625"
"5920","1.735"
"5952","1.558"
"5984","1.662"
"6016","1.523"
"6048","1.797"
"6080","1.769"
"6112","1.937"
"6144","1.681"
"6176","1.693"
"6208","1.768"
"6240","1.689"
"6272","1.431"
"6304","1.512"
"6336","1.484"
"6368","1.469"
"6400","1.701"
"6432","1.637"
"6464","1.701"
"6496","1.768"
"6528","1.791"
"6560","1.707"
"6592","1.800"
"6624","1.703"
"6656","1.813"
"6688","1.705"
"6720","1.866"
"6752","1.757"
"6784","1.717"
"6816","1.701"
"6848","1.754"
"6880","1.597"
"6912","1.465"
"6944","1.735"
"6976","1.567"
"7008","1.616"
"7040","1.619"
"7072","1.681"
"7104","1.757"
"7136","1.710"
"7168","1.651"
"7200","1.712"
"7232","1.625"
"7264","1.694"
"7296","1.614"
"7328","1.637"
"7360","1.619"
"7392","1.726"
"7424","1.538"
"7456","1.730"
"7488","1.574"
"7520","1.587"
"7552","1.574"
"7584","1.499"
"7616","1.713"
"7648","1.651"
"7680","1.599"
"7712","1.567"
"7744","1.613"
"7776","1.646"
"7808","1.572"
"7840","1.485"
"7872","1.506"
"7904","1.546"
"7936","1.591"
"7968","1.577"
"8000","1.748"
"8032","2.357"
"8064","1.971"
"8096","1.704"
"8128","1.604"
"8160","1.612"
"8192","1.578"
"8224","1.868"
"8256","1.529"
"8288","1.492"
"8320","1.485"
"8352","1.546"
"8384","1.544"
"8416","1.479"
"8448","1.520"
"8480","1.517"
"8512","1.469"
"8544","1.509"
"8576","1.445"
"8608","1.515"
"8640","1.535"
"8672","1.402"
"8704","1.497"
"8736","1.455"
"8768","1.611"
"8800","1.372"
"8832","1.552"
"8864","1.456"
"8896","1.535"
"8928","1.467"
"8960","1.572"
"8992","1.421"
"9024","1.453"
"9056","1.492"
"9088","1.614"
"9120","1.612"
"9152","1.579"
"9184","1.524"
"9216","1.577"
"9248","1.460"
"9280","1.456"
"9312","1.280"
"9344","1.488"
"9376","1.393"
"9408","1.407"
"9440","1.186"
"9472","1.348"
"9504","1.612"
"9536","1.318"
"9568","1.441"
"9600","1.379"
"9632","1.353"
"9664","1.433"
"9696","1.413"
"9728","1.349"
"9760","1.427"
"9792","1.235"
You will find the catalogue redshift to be 0.22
